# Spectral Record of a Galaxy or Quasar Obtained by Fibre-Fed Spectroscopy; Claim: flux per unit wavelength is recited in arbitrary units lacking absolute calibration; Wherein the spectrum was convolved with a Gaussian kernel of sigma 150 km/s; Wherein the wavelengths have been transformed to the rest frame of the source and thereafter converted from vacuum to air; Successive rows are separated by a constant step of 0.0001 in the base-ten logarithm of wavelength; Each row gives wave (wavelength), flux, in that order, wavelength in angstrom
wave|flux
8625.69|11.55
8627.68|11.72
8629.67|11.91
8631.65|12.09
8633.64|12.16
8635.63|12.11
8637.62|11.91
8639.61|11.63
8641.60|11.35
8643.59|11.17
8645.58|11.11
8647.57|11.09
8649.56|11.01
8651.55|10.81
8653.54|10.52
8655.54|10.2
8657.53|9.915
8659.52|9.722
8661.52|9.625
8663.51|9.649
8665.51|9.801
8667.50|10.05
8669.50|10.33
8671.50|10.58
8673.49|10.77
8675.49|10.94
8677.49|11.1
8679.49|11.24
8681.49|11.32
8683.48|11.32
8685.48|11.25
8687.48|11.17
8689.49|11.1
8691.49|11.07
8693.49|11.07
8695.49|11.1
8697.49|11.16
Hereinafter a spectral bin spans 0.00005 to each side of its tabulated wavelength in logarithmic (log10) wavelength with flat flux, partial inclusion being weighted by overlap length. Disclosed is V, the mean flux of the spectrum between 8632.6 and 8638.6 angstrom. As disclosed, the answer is 12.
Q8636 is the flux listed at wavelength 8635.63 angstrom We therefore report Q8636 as 12.11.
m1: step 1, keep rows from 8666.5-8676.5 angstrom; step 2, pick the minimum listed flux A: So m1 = 10.05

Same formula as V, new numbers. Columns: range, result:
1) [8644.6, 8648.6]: 11.1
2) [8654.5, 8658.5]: 10.1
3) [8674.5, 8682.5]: 11.2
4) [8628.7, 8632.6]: 12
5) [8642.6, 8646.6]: 11.1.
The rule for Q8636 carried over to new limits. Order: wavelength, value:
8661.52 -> 9.625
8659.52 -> 9.722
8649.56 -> 11.01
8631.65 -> 12.09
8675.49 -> 10.94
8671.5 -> 10.58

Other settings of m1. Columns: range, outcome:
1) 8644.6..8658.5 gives 9.915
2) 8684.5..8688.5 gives 11.17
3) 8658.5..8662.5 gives 9.625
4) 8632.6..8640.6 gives 11.63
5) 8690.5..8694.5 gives 11.07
